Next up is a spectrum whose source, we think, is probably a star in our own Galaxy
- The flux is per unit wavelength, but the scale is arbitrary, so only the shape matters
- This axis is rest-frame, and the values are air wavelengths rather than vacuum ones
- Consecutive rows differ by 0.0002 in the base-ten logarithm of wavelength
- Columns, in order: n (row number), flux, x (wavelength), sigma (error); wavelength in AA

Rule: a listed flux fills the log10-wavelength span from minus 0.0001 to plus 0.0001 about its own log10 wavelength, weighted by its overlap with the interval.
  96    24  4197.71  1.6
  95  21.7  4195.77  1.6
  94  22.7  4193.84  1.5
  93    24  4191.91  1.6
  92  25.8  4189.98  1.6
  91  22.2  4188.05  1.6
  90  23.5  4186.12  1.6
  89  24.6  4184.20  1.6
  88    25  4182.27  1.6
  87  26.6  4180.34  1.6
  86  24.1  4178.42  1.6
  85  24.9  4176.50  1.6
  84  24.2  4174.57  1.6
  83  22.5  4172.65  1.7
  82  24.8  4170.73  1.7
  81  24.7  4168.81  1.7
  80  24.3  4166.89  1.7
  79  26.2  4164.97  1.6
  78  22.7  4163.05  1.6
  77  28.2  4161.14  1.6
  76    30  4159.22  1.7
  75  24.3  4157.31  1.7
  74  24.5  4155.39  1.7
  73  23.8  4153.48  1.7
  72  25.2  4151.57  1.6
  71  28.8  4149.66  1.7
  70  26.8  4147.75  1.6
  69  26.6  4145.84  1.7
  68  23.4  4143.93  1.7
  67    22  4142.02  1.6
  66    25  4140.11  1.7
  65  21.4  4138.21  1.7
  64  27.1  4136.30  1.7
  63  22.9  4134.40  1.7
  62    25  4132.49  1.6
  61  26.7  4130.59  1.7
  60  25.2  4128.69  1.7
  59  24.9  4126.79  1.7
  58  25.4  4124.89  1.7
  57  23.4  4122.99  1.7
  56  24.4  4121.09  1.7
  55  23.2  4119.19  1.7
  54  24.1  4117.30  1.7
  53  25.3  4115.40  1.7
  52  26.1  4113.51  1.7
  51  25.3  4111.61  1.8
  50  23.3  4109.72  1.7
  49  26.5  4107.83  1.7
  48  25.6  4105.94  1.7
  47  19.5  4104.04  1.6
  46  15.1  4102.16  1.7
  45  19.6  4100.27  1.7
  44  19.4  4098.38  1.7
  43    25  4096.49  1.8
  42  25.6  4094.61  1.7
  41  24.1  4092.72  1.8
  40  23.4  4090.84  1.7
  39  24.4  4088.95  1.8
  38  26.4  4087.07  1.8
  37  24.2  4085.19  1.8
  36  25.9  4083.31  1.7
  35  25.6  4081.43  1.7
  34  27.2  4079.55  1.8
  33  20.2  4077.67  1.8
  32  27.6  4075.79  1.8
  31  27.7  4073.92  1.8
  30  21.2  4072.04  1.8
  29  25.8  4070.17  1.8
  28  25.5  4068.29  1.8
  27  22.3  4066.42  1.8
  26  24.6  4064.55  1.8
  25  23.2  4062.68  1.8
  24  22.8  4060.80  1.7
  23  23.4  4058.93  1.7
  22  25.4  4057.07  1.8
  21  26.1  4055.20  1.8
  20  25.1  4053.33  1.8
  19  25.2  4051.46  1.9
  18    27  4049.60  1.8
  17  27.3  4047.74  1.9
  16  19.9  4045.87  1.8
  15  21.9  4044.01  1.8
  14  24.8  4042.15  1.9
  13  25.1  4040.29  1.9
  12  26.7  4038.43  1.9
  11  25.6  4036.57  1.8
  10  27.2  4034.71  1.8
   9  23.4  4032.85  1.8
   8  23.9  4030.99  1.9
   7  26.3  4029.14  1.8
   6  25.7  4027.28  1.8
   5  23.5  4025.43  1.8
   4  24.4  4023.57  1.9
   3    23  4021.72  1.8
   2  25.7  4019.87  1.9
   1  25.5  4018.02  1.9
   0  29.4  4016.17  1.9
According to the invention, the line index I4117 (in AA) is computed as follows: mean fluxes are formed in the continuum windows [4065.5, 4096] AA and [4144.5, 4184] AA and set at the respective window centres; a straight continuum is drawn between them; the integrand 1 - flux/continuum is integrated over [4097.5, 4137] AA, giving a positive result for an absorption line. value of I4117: 2.2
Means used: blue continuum 24.8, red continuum 25.4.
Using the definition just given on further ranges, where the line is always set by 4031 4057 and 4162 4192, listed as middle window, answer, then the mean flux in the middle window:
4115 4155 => -0.3 AA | 24.8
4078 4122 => 1.6 AA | 23.8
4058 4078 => 0.6 AA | 24.1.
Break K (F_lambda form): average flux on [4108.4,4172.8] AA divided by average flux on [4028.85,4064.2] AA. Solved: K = 1.0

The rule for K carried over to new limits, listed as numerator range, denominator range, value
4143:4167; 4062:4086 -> 1.04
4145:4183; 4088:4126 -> 1.08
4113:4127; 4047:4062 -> 0.97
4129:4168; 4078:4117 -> 1.06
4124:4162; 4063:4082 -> 1.03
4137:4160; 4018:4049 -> 1.02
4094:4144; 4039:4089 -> 0.96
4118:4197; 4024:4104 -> 1.02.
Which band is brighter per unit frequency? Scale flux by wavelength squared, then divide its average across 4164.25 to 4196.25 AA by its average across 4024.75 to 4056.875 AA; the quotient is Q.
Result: 1.04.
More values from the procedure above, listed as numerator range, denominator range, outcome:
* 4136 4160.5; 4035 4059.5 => 1.06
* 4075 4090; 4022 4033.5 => 1.06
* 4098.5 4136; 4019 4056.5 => 0.99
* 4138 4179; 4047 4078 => 1.06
